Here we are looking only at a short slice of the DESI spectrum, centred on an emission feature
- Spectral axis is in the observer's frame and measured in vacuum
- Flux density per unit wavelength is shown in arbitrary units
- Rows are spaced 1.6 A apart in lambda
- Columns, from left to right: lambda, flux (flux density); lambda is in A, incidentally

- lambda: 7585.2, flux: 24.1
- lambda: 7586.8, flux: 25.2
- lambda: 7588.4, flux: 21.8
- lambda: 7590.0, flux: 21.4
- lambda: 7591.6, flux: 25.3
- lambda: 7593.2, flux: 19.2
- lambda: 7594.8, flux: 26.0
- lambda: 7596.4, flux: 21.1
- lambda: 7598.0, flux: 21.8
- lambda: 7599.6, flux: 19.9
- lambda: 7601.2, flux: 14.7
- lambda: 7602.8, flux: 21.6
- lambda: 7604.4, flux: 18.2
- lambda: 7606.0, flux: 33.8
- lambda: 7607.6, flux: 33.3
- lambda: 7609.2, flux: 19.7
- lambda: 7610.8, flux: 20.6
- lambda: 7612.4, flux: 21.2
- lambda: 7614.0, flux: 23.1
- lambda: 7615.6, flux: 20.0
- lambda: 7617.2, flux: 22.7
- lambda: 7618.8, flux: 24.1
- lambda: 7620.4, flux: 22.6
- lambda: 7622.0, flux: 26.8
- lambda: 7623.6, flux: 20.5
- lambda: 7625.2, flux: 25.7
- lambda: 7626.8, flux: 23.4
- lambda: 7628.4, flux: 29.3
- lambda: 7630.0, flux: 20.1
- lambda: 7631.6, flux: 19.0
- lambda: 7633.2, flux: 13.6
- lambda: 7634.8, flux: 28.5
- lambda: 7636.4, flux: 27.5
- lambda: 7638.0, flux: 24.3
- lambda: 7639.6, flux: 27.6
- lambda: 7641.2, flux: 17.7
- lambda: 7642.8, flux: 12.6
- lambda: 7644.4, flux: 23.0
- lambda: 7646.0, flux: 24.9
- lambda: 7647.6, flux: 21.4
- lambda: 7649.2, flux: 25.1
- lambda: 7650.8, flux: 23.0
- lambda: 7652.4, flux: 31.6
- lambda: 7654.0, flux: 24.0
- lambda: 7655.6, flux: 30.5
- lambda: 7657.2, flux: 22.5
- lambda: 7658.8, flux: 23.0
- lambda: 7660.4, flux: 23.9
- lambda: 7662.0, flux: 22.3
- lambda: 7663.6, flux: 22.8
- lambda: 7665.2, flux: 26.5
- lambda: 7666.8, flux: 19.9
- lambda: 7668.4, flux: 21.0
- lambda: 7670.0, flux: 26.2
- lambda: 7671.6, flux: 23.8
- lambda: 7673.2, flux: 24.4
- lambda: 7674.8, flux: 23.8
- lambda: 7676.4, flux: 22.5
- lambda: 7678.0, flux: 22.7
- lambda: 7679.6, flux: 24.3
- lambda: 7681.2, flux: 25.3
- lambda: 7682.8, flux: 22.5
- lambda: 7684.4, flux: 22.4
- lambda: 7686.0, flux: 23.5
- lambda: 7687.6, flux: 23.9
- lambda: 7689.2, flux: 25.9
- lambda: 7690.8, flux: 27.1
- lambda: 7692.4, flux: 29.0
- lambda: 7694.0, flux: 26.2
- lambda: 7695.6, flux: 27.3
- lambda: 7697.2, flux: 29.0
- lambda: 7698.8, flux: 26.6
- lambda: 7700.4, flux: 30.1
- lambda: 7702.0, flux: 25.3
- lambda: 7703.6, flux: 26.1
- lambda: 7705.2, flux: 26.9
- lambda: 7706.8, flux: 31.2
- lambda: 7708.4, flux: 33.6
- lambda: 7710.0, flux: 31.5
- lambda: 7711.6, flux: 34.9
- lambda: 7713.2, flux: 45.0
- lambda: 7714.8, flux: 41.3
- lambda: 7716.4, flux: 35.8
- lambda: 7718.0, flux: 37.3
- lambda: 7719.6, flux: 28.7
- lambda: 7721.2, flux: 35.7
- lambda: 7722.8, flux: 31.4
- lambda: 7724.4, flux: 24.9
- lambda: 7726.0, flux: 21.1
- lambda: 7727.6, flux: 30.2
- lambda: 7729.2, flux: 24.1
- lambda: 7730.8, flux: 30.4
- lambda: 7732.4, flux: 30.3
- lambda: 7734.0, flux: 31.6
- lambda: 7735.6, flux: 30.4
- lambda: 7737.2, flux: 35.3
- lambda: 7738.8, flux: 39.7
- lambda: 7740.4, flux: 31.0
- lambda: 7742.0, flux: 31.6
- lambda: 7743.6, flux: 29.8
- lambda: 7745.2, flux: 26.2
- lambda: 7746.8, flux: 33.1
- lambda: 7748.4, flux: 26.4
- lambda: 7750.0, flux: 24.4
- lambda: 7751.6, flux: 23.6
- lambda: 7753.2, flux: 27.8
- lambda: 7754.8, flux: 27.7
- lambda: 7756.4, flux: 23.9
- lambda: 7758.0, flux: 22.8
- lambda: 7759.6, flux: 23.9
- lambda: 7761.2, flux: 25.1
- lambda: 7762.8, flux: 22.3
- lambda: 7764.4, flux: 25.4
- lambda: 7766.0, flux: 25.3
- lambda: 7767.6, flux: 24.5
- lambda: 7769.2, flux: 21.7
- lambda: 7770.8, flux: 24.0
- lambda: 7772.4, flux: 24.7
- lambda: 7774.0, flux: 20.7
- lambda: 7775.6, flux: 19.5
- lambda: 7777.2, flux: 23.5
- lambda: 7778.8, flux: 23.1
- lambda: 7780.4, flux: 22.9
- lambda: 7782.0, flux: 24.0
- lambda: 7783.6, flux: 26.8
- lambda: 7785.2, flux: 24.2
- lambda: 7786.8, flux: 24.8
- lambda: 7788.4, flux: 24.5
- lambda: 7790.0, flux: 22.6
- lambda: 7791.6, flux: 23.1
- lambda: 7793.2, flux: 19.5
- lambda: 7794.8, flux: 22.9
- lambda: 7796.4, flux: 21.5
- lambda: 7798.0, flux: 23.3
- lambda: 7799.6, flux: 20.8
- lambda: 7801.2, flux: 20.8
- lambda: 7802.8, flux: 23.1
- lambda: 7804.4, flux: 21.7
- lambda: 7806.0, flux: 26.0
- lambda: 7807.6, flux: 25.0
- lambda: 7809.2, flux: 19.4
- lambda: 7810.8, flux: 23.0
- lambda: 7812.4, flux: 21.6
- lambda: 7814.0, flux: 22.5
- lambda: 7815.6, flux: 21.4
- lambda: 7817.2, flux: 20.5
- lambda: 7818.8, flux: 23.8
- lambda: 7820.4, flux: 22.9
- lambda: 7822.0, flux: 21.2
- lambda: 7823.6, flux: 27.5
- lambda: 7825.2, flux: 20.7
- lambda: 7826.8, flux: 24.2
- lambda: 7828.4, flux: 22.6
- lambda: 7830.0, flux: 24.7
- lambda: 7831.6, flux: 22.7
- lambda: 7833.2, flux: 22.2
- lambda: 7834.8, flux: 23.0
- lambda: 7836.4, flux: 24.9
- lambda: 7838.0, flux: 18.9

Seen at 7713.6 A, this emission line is H-alpha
